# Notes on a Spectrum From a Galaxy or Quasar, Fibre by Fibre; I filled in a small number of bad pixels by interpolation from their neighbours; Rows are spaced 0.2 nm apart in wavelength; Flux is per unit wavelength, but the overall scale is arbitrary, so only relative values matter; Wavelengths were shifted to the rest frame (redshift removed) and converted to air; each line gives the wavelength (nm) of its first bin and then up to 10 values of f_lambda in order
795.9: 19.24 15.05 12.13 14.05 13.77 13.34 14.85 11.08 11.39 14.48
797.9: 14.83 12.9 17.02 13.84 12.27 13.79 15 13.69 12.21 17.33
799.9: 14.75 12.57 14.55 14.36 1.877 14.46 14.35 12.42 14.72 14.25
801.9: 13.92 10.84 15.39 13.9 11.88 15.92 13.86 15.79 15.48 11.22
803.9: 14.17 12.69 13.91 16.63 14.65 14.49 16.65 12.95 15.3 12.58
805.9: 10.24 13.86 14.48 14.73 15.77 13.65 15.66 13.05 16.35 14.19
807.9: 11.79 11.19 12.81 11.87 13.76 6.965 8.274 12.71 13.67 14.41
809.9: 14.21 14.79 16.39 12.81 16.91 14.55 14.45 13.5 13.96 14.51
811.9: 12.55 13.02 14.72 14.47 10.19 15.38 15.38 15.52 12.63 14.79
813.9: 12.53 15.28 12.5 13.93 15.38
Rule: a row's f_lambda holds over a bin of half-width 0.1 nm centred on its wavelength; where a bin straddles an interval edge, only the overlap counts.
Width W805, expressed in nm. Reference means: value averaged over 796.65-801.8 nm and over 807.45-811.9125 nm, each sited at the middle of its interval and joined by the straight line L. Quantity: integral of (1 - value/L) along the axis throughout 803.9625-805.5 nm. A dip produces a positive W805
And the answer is -0.14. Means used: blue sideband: 13.5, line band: 14.6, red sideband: 13.3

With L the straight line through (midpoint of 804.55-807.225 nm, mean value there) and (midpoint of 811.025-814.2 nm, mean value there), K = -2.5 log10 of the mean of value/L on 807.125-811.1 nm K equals 0.07 mag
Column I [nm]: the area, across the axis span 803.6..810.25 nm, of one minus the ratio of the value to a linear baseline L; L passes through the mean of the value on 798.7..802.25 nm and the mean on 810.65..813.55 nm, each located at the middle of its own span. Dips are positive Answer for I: 0.12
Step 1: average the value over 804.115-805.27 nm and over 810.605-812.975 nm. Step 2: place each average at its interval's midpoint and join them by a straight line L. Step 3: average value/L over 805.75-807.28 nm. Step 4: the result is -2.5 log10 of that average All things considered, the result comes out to 0.06 mag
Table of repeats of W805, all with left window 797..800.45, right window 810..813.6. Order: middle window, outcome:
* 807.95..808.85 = 0.13 nm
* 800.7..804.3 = 0.13 nm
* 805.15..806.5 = 0.06 nm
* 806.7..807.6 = -0.04 nm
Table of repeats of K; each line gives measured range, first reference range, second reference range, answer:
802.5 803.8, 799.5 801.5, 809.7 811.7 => -0.05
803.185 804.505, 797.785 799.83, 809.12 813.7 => 0.01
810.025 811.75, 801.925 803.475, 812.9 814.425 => -0.04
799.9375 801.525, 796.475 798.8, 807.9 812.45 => 0.10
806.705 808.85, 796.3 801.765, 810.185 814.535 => 0.04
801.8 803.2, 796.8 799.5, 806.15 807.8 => 0.04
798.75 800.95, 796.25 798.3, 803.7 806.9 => 0.05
